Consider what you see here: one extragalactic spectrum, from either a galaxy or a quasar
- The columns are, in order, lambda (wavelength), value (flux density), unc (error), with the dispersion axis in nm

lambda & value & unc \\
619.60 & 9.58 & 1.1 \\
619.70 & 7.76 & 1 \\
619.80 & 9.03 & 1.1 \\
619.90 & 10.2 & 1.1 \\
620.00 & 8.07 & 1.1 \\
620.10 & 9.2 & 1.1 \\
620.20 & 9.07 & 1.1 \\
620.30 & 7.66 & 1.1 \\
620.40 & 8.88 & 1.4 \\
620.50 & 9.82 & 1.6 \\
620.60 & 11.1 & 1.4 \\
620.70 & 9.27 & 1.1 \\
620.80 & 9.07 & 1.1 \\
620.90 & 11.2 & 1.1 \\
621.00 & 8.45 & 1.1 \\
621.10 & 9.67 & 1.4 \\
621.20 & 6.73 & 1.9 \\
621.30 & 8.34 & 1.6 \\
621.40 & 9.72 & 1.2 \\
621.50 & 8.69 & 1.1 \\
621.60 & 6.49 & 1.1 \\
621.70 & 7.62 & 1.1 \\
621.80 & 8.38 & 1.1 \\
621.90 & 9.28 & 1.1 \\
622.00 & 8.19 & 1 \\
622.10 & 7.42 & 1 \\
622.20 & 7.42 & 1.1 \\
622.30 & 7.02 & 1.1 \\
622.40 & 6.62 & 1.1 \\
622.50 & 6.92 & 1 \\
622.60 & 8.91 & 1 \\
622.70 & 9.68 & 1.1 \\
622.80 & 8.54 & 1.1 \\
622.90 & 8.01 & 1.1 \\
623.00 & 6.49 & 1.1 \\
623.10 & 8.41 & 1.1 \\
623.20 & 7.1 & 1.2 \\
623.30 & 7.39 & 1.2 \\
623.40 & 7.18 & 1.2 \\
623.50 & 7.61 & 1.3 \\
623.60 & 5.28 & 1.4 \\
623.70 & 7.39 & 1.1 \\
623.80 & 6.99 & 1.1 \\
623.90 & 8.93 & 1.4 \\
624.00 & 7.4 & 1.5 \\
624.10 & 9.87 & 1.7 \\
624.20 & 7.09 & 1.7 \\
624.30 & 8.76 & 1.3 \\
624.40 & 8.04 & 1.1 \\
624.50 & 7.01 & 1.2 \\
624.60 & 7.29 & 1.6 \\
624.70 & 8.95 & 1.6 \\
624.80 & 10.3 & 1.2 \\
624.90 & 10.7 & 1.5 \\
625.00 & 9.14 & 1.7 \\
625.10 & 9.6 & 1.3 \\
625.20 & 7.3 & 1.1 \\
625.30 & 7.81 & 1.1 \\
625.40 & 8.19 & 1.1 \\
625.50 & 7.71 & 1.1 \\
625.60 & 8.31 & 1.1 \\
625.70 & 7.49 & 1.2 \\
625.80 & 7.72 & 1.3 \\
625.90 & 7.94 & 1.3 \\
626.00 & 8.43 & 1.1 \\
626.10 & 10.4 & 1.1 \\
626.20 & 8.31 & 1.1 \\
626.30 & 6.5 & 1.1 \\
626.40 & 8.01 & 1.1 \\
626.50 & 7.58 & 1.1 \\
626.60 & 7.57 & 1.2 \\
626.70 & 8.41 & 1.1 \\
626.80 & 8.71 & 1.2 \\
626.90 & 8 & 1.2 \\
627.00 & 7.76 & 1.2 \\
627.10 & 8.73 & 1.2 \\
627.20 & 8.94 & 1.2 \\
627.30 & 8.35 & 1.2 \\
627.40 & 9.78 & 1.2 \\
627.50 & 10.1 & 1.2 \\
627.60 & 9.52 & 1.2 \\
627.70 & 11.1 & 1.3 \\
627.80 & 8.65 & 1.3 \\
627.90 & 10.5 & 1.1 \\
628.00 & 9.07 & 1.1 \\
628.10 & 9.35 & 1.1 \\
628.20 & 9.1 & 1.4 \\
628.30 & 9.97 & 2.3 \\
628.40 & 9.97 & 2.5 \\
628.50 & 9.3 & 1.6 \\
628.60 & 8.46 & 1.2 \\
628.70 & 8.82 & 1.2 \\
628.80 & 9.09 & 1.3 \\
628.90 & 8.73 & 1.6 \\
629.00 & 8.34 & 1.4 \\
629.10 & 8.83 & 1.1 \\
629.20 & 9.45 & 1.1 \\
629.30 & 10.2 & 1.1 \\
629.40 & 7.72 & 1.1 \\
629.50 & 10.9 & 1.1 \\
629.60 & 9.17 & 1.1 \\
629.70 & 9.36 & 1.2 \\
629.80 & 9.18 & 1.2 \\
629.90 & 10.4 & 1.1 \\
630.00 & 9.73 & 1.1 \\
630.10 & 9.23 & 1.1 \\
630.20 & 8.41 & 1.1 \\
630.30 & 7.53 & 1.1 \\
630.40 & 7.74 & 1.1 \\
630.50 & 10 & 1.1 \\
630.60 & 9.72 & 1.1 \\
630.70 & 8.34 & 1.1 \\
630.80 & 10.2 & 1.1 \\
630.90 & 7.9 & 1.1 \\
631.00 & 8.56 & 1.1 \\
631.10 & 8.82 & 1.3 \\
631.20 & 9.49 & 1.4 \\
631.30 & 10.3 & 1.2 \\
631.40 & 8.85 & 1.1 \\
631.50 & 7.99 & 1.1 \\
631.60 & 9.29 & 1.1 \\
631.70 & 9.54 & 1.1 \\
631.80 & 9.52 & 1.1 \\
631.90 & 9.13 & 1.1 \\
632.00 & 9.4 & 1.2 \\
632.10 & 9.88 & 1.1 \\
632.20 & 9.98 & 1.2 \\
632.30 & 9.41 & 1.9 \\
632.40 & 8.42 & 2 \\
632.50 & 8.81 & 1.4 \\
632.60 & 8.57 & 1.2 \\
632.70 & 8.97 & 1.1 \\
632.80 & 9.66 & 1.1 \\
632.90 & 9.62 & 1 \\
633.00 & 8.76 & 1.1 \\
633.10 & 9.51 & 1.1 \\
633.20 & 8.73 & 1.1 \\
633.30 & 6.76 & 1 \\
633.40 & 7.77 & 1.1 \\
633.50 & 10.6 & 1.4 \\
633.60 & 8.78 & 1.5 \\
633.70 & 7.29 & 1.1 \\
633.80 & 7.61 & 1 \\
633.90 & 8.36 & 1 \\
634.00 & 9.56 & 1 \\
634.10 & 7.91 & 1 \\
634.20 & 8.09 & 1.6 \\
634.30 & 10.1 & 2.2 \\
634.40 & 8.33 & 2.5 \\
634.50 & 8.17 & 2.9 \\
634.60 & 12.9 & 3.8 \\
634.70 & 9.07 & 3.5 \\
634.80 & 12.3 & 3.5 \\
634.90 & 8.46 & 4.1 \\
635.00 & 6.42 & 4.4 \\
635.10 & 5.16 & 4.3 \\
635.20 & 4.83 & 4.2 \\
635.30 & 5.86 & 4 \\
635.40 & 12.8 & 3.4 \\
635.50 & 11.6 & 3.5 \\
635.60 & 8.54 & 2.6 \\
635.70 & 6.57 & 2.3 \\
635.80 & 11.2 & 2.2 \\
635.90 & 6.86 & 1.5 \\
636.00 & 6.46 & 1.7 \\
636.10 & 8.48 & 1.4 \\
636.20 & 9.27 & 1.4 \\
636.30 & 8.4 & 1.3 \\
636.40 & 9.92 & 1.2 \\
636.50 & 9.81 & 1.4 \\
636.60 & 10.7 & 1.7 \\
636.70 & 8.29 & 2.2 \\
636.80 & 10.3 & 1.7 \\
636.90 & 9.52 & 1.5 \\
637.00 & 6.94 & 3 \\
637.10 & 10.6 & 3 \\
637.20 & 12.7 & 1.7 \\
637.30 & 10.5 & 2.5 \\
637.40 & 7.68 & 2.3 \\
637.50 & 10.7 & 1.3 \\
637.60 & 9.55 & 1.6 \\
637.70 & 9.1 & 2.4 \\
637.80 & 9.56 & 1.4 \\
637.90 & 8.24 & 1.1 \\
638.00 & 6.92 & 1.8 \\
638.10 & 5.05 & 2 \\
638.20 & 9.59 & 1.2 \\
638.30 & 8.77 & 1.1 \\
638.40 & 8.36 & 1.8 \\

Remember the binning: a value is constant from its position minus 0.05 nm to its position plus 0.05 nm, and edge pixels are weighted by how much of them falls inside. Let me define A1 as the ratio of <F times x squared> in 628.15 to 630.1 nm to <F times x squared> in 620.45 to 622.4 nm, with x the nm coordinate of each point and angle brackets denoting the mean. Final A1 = 1.11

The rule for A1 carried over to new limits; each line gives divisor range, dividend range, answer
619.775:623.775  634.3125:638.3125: 1.13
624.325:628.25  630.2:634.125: 1.05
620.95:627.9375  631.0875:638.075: 1.12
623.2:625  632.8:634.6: 1.12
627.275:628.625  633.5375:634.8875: 0.97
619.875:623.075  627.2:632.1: 1.12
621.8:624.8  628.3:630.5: 1.19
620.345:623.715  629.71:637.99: 1.14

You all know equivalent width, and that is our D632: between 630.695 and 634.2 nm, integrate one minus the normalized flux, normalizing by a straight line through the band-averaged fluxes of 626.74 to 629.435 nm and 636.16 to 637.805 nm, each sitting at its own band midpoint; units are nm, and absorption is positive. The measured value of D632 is 0.17 nm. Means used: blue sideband 9.14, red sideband 9.62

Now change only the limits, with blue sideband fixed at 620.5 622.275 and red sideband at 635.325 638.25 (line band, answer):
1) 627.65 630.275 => -0.13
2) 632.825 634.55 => 0.08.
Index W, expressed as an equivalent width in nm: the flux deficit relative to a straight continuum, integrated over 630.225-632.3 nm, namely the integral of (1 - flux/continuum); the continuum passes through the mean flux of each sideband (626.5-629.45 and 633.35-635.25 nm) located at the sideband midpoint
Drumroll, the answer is -0.083 nm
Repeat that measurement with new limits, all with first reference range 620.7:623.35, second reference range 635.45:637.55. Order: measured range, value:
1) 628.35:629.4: -0.043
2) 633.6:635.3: 0.145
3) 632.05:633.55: -0.005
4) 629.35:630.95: -0.055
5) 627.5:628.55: -0.127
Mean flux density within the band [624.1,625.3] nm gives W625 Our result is 8.59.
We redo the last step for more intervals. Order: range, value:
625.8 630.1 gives 9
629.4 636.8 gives 8.94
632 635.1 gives 8.91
